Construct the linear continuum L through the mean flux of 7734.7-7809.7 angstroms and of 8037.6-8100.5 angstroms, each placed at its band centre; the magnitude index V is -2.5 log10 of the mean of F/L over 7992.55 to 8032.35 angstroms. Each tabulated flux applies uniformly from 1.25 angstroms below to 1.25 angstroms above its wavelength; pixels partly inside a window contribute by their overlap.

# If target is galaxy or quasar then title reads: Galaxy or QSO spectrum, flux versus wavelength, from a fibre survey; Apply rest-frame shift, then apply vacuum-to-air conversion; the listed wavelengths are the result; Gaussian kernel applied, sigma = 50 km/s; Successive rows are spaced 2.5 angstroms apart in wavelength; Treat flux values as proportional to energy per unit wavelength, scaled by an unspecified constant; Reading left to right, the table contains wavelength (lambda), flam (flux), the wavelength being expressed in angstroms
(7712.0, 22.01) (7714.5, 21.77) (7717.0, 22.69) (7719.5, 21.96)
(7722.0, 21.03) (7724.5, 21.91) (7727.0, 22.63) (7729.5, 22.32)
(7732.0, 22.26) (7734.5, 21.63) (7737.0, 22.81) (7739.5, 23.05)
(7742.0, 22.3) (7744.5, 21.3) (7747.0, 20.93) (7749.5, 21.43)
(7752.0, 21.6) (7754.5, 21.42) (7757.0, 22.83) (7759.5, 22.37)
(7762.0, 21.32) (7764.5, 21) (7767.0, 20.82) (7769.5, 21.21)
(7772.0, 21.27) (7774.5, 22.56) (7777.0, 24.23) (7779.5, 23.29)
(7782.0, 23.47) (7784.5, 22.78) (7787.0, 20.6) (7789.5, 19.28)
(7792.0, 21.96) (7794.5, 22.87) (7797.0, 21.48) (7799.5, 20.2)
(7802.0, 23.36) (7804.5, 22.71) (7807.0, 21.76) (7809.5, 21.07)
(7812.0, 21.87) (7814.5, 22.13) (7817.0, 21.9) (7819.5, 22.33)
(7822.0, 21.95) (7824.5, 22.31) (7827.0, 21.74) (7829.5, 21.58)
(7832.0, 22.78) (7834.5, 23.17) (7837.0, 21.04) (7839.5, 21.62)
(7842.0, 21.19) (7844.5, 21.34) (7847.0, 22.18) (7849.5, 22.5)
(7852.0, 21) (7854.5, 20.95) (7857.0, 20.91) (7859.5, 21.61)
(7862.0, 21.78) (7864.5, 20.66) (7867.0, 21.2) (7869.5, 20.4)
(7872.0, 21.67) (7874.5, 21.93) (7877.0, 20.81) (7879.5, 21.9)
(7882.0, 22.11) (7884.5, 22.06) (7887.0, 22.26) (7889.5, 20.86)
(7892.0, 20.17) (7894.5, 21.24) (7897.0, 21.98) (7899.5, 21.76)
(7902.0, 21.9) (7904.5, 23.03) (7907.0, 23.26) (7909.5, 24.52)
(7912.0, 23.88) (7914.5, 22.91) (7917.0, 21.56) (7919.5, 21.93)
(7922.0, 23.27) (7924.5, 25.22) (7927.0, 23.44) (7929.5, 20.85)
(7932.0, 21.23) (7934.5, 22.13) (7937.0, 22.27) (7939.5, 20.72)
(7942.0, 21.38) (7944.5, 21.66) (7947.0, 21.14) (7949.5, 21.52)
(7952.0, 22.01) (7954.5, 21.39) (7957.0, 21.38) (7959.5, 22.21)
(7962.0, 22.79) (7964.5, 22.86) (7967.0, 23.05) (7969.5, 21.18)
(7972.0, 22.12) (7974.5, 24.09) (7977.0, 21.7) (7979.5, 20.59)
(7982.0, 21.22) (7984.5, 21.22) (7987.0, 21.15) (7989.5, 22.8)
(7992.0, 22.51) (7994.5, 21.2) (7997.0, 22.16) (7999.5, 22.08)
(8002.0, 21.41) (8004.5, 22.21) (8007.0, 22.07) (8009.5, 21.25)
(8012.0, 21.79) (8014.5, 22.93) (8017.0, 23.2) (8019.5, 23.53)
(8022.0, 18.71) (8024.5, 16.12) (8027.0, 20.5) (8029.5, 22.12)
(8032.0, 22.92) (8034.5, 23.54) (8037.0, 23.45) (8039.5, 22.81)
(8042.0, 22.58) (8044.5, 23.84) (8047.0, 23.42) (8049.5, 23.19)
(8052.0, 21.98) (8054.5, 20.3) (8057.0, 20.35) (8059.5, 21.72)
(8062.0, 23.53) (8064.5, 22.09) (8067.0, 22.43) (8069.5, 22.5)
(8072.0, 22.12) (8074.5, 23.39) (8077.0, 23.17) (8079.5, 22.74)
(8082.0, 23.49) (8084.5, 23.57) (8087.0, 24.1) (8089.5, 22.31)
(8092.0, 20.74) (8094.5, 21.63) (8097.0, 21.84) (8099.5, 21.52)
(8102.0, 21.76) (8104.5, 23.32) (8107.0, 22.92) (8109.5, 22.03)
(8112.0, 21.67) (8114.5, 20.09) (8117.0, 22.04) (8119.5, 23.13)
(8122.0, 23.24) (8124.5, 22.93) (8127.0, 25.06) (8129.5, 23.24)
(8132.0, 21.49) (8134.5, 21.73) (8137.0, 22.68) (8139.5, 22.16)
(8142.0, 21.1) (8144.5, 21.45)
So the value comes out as 0.04 mag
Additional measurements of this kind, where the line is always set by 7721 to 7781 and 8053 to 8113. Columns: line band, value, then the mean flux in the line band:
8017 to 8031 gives 0.09 mag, 20.5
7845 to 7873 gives 0.04 mag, 21.3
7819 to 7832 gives 0.00 mag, 22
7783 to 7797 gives 0.02 mag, 21.5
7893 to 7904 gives 0.02 mag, 21.8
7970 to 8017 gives 0.01 mag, 21.9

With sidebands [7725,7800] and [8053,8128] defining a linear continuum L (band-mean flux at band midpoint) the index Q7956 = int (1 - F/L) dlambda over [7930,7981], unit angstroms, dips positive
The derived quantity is 0.78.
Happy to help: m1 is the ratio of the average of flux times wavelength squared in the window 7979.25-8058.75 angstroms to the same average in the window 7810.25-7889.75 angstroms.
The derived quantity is 1.1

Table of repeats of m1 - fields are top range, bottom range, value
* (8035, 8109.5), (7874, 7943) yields 1.06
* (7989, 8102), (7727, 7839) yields 1.08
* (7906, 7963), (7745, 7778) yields 1.07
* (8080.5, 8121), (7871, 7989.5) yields 1.05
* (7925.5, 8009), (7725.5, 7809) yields 1.05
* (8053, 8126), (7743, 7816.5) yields 1.10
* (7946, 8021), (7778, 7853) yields 1.05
